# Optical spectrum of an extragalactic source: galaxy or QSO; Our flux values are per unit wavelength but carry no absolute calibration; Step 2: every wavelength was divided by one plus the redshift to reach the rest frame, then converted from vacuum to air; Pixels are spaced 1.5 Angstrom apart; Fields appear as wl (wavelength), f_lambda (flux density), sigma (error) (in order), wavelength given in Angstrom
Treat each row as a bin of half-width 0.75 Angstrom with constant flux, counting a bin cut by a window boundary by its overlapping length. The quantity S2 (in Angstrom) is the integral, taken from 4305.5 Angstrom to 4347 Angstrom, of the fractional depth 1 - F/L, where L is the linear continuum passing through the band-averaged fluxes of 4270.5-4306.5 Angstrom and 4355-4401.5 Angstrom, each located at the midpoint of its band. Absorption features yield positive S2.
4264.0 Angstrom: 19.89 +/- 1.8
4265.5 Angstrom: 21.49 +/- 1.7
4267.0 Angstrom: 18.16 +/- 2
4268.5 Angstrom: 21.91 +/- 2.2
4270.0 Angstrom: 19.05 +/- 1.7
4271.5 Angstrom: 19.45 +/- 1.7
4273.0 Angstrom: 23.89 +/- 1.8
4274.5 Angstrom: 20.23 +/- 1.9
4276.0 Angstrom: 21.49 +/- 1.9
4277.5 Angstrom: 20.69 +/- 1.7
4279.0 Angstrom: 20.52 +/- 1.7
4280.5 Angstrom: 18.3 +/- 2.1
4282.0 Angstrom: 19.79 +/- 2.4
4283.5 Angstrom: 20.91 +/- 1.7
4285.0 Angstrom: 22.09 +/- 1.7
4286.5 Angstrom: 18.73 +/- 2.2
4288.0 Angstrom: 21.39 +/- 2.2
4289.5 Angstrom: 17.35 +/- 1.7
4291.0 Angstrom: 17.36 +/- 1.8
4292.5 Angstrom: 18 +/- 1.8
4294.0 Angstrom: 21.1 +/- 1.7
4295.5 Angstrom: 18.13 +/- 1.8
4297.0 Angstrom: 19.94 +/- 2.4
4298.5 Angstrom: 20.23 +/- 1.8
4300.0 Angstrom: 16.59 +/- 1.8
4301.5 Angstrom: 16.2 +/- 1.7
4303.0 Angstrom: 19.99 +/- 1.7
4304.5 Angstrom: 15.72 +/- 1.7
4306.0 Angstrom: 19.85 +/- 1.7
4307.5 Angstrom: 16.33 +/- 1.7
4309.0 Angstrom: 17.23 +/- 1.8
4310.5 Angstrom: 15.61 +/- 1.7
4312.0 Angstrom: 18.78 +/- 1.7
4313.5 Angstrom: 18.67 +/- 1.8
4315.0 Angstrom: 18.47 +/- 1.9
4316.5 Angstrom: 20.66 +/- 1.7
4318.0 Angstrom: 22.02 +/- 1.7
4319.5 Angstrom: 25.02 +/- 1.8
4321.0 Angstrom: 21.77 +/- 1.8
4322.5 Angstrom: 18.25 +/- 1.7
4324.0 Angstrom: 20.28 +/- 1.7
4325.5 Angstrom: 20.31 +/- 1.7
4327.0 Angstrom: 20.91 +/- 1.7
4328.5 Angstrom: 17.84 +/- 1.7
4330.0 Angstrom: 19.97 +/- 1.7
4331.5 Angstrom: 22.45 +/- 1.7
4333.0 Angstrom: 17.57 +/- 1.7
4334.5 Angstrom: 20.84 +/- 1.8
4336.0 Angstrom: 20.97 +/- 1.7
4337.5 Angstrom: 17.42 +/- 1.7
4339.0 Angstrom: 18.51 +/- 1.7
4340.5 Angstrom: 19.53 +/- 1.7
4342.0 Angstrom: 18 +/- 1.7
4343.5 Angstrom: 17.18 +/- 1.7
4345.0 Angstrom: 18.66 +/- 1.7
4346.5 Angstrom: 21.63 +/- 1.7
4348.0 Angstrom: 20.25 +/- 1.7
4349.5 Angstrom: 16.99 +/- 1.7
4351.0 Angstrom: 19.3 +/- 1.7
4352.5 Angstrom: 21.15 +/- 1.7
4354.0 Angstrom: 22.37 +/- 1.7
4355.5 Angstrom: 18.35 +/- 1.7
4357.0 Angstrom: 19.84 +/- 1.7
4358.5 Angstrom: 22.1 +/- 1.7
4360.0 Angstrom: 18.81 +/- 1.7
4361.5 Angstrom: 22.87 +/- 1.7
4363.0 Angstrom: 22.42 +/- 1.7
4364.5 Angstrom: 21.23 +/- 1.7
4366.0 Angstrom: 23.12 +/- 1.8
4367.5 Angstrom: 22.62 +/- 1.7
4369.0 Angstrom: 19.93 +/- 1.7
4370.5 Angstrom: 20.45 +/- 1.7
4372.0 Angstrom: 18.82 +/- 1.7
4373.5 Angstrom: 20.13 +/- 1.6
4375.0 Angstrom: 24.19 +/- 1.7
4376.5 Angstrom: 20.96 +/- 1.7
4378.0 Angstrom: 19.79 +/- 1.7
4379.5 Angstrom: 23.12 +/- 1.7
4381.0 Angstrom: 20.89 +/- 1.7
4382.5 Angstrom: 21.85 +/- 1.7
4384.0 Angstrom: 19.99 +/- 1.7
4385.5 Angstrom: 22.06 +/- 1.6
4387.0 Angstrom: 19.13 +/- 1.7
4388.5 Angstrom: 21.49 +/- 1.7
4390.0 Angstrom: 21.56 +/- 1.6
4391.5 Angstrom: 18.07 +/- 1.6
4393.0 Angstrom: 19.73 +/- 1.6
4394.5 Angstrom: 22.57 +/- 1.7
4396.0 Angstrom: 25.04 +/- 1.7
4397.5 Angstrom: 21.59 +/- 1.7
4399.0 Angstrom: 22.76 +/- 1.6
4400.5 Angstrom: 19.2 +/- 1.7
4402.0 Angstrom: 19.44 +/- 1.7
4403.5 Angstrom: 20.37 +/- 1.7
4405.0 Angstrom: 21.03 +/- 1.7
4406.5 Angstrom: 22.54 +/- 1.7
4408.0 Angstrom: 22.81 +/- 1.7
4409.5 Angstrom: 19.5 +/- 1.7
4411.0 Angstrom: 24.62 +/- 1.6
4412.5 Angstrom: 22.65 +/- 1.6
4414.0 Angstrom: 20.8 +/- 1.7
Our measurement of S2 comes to 1.52 Angstrom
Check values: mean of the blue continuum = 19.5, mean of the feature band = 19.4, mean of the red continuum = 21.1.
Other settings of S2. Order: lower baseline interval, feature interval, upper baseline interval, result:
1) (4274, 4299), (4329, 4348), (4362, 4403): 1.0 Angstrom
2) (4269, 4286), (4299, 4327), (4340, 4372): 1.9 Angstrom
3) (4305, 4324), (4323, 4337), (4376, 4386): -0.2 Angstrom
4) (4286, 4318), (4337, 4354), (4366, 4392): 0.6 Angstrom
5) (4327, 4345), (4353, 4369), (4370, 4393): -1.0 Angstrom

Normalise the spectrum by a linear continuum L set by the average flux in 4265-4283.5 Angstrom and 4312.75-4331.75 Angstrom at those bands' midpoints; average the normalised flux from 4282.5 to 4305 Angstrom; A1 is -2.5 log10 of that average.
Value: 0.08 mag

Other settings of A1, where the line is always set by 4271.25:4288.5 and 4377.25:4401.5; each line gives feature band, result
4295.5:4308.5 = 0.149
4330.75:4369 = 0.043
